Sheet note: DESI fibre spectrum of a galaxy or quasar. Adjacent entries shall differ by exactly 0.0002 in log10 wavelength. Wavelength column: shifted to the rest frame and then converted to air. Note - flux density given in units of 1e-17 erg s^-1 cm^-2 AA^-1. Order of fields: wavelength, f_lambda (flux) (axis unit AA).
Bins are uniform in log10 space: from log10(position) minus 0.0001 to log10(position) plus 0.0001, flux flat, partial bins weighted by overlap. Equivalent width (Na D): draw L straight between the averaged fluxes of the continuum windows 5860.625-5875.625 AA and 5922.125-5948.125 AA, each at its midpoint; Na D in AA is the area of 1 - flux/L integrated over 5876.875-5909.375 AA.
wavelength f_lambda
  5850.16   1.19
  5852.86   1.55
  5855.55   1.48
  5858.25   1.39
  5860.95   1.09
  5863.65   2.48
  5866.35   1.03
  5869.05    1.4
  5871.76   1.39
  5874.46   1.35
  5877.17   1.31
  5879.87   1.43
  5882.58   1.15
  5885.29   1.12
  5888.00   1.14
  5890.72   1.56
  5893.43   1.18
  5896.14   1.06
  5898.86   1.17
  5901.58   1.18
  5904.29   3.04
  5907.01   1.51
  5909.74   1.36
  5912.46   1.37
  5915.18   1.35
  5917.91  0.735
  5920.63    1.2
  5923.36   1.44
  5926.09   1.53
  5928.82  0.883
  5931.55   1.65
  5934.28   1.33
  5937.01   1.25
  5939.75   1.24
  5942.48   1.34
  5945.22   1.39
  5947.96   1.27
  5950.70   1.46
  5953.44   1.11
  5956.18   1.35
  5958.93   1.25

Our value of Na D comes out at 0.42 AA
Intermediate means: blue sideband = 1.48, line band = 1.41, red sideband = 1.33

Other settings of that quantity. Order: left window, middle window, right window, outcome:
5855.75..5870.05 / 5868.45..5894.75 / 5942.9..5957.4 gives 2.6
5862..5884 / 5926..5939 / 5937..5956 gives 0.2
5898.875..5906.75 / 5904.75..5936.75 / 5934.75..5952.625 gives 5.4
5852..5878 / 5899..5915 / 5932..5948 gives -2.9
